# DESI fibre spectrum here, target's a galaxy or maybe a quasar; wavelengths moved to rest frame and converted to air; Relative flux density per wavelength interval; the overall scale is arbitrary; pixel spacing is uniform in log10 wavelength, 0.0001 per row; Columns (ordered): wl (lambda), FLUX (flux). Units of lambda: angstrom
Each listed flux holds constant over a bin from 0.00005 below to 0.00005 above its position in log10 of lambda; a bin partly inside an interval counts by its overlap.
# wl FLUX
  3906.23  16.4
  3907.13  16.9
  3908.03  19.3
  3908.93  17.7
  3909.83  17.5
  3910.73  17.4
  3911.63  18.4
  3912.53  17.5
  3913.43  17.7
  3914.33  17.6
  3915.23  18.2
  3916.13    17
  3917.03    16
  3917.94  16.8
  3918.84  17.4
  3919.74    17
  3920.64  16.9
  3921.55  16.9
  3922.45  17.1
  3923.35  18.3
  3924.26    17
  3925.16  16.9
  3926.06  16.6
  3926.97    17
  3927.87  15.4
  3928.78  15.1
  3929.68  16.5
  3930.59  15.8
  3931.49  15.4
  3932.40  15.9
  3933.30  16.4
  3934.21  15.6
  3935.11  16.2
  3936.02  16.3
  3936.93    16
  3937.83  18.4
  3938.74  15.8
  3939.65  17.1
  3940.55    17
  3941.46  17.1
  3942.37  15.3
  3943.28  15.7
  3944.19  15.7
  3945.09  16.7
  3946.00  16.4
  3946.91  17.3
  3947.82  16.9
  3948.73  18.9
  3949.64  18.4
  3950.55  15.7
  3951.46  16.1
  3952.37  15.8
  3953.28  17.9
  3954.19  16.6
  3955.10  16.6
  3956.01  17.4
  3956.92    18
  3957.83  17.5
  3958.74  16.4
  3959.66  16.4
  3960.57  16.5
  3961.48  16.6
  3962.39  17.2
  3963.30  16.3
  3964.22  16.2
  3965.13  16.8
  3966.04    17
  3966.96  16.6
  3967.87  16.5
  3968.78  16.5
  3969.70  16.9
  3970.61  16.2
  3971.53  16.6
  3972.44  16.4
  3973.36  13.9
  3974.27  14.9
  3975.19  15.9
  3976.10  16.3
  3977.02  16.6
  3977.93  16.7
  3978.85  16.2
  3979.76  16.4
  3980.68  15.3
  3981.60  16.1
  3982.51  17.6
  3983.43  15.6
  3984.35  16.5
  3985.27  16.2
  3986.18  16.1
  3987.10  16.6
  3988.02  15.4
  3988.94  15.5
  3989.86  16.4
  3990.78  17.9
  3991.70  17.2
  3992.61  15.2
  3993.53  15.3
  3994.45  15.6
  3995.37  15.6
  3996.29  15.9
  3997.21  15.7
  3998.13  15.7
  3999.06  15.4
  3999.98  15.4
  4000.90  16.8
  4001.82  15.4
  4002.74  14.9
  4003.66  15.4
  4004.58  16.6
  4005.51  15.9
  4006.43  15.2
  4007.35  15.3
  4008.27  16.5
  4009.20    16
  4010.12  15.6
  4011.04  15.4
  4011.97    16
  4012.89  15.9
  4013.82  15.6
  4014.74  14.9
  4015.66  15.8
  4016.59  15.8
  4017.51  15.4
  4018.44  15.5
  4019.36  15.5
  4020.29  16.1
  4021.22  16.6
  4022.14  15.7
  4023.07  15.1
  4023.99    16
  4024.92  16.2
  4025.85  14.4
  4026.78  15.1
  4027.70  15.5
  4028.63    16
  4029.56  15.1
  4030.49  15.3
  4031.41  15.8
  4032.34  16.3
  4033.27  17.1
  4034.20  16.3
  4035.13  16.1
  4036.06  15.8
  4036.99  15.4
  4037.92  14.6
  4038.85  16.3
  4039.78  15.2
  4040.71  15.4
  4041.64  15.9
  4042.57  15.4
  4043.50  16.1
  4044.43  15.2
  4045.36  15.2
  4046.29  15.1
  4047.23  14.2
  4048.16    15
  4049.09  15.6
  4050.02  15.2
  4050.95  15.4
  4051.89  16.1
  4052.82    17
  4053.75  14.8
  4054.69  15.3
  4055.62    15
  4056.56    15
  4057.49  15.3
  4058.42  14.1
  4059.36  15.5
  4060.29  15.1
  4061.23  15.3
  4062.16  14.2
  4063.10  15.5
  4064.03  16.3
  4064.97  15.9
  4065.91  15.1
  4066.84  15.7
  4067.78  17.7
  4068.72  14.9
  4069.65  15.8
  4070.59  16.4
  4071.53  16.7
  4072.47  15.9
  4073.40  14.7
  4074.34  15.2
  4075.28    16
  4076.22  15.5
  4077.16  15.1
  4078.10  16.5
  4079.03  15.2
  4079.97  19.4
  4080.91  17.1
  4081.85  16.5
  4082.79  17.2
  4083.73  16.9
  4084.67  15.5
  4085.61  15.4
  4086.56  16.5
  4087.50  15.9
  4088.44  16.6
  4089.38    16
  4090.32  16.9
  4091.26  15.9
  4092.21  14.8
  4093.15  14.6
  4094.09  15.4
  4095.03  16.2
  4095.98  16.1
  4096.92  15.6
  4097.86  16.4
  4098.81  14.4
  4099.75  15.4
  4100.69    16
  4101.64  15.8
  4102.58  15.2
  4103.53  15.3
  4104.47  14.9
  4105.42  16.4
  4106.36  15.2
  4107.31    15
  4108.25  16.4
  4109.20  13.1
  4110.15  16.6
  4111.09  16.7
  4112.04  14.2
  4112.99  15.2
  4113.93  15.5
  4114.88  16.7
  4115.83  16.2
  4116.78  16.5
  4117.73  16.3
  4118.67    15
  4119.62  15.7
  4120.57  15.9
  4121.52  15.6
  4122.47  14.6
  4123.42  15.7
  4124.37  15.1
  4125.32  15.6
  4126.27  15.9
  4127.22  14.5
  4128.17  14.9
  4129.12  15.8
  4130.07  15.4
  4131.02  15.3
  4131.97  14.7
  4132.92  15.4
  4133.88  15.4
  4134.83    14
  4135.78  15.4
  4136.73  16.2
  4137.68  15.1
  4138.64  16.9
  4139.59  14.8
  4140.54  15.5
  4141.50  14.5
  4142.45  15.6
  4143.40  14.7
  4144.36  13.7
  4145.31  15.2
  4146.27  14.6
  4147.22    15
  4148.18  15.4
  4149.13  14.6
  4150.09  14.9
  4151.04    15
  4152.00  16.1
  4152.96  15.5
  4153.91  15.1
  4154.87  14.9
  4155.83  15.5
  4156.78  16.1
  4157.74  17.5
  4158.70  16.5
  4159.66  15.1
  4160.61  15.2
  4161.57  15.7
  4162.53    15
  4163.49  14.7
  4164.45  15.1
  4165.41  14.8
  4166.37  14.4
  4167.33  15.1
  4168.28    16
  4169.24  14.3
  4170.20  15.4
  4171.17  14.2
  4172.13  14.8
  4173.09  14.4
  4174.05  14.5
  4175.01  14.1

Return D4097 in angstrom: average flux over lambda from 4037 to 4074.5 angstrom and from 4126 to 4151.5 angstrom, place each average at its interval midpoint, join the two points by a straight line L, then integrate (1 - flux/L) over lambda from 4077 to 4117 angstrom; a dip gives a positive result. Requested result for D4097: -1.5 angstrom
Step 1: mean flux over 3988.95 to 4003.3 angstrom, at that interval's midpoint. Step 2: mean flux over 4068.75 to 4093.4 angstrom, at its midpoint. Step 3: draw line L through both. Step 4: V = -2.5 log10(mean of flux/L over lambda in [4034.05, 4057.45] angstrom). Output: 0.04 mag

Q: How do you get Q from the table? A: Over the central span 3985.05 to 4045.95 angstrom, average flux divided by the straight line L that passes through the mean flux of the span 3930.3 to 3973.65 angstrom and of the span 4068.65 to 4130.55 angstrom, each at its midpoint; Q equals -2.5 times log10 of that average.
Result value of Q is 0.03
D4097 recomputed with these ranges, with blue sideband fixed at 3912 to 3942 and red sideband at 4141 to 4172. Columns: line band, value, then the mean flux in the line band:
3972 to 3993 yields 0.3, 16.1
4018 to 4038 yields 0.4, 15.7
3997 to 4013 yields 0.5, 15.7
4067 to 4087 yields -0.6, 16.2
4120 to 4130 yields 0.0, 15.4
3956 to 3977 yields 0.0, 16.5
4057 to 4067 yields 0.3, 15.3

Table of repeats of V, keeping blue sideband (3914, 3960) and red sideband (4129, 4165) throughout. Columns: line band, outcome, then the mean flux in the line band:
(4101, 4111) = 0.01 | 15.4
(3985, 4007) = 0.03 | 15.9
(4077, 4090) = -0.05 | 16.5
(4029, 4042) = 0.02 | 15.8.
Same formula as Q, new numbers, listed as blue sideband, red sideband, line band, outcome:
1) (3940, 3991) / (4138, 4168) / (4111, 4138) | -0.001 mag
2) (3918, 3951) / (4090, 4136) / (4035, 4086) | 0.010 mag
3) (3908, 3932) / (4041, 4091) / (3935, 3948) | 0.020 mag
